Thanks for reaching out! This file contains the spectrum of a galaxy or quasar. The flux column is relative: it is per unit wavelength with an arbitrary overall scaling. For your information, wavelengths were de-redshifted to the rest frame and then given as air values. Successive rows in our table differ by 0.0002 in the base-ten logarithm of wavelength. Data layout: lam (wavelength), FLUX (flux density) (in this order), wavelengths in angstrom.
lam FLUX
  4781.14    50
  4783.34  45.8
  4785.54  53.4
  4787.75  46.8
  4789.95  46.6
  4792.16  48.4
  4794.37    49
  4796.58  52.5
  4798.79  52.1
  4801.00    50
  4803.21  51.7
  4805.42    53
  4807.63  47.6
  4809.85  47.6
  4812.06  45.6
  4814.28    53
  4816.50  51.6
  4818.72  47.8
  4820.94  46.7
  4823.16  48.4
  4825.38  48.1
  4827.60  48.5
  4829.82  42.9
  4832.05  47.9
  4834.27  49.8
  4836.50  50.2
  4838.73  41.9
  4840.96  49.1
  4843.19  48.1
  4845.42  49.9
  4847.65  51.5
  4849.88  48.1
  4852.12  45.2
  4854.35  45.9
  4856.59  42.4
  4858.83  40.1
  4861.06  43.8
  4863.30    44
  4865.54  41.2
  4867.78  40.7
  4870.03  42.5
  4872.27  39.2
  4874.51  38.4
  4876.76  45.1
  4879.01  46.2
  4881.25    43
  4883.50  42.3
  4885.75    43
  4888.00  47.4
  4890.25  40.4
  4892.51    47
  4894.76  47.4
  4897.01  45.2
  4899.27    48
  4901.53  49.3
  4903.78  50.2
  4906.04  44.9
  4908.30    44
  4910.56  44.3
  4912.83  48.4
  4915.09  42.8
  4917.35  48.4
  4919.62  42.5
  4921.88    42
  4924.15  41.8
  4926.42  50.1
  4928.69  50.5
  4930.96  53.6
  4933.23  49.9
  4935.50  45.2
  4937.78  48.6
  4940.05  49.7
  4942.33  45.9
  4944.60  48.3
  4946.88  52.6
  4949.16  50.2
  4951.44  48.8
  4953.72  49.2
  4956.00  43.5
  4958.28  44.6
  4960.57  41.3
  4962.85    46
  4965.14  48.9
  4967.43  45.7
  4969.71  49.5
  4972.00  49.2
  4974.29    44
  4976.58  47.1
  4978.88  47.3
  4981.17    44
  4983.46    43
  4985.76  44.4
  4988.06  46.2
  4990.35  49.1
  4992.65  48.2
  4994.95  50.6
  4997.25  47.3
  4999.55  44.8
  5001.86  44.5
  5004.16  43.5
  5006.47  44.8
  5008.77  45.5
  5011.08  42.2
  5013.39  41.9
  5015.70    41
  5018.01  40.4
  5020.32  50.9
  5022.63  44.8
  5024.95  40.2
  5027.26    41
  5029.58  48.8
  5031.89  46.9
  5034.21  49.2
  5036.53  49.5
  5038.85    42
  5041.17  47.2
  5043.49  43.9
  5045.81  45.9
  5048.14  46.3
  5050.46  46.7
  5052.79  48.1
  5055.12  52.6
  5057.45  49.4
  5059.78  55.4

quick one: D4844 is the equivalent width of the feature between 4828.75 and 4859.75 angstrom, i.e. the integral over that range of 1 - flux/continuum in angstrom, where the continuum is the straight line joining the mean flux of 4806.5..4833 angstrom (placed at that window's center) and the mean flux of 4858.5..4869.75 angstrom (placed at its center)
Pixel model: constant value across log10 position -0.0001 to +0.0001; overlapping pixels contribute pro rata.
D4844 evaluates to -1.3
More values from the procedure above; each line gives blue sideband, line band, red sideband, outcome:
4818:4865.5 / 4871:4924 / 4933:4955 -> 3.4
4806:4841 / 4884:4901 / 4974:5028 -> 0.5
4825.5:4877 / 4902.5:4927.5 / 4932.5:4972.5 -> 0.7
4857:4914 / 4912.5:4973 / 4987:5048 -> -3.4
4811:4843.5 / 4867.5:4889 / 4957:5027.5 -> 2.0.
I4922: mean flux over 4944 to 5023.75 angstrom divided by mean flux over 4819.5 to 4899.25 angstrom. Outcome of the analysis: 1.02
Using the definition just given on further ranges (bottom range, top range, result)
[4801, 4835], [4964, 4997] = 0.96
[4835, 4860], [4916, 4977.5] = 1.01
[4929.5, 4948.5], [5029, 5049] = 0.95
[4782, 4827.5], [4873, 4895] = 0.89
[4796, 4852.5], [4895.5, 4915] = 0.95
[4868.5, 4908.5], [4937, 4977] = 1.06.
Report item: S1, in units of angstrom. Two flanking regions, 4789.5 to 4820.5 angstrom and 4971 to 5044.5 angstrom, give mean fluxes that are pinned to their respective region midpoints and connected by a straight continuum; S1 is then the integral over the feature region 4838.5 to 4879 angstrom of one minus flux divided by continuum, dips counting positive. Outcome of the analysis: 3.52 angstrom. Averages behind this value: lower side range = 49.7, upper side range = 45.4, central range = 44.4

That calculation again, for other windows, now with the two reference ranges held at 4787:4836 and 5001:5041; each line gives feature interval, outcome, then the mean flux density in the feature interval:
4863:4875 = 1.7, 40.9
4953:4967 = 0.1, 45.5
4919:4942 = -0.5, 47.4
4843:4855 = 0.0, 48.2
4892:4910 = 0.1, 46.9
